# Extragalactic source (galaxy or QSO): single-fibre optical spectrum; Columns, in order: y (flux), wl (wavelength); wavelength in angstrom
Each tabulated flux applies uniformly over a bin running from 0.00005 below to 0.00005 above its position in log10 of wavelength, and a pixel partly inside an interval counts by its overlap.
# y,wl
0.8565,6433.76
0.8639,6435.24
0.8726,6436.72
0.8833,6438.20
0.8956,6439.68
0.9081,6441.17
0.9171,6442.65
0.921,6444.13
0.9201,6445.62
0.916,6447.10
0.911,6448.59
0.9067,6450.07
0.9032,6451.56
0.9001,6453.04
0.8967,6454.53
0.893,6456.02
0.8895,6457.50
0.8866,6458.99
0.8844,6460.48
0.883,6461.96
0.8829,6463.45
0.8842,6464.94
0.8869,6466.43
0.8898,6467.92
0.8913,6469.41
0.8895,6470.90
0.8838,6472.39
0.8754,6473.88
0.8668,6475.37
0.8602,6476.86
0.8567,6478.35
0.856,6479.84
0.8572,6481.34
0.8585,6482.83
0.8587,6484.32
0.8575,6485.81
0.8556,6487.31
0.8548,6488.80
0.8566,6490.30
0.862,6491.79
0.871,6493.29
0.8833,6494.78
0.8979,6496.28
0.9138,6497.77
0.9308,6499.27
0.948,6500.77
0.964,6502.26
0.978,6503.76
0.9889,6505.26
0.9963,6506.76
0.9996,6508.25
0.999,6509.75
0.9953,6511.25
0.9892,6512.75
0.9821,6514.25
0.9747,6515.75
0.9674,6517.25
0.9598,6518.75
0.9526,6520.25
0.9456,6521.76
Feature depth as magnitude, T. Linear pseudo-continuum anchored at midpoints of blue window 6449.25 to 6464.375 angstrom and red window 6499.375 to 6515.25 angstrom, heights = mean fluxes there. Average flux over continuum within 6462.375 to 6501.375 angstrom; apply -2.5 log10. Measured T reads 0.07 mag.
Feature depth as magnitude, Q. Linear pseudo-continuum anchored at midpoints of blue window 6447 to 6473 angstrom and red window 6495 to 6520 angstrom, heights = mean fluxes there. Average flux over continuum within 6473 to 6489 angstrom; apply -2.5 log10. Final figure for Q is 0.08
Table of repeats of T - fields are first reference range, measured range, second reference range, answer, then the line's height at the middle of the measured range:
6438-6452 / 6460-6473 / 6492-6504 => 0.03 mag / 0.913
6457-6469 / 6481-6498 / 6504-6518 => 0.09 mag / 0.942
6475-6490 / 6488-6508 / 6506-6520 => 0.00 mag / 0.922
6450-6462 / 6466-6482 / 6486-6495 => 0.00 mag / 0.877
